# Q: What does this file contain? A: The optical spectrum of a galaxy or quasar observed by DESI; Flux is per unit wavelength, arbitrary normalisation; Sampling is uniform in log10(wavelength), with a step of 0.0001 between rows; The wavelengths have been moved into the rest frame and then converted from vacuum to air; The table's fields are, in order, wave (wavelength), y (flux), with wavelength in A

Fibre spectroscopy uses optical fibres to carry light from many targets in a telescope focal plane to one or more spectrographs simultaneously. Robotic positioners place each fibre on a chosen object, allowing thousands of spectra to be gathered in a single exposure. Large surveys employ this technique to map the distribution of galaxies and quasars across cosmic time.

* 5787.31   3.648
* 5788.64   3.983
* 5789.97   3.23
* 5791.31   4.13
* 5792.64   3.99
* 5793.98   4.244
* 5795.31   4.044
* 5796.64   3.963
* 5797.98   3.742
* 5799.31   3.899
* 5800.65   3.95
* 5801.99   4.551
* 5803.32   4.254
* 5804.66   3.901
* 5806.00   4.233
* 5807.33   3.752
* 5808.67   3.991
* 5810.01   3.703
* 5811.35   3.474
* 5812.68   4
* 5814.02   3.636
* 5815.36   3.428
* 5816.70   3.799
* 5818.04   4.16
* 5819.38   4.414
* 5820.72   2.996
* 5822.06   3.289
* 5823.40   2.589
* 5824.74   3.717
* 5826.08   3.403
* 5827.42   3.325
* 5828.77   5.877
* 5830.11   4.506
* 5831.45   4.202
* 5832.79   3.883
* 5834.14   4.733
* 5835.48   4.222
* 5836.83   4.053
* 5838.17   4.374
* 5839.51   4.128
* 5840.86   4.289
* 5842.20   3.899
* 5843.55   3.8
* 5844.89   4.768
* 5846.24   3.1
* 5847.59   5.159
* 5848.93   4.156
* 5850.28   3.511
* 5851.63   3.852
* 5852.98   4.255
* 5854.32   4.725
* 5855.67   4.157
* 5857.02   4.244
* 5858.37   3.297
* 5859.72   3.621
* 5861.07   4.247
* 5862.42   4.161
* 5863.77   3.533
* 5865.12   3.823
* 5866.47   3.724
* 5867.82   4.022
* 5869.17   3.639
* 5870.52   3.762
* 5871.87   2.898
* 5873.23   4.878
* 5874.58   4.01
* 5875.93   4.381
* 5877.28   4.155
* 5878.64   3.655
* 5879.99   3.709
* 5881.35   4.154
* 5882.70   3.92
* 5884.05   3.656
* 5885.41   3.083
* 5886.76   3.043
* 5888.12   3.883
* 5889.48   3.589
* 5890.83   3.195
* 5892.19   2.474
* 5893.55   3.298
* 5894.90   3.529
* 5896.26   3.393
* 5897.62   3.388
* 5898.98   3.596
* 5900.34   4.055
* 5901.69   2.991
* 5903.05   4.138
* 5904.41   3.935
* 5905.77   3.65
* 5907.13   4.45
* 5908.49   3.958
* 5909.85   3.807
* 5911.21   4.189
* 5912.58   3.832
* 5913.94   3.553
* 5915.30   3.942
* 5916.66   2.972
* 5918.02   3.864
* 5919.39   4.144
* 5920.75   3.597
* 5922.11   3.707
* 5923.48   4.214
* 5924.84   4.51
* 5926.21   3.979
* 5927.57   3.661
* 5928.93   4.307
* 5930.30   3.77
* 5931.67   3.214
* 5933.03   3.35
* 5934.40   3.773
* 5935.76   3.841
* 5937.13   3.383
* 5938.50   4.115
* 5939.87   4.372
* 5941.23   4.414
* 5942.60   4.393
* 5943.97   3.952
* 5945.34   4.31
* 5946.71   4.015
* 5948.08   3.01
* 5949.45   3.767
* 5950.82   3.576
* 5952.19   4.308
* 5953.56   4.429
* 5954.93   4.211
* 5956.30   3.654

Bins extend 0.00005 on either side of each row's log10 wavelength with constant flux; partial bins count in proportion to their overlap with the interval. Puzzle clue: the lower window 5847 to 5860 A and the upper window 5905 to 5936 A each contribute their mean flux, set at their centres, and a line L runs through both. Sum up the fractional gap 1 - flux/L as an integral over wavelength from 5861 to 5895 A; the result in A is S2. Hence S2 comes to 2.6 A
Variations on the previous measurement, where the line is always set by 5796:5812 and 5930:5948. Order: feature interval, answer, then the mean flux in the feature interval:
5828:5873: -1.79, 4.08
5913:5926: 0.19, 3.84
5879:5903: 2.59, 3.49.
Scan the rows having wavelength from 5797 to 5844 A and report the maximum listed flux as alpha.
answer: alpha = 5.877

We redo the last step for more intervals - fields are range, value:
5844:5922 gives 5.159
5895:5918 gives 4.45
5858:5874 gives 4.878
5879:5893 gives 4.154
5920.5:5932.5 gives 4.51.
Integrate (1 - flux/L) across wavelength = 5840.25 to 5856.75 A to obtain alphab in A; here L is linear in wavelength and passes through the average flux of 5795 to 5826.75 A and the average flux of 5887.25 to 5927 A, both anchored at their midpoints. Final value -1.7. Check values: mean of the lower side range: 3.78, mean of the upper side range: 3.71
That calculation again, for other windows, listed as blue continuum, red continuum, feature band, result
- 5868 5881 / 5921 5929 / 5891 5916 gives 1.9 A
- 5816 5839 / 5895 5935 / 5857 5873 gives 0.6 A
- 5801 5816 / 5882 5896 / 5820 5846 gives -1.8 A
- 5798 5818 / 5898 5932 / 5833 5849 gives -1.4 A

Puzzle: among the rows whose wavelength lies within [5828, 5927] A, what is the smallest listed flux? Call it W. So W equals 2.474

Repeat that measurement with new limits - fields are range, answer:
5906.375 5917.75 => 2.972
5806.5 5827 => 2.589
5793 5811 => 3.703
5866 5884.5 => 2.898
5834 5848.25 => 3.1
